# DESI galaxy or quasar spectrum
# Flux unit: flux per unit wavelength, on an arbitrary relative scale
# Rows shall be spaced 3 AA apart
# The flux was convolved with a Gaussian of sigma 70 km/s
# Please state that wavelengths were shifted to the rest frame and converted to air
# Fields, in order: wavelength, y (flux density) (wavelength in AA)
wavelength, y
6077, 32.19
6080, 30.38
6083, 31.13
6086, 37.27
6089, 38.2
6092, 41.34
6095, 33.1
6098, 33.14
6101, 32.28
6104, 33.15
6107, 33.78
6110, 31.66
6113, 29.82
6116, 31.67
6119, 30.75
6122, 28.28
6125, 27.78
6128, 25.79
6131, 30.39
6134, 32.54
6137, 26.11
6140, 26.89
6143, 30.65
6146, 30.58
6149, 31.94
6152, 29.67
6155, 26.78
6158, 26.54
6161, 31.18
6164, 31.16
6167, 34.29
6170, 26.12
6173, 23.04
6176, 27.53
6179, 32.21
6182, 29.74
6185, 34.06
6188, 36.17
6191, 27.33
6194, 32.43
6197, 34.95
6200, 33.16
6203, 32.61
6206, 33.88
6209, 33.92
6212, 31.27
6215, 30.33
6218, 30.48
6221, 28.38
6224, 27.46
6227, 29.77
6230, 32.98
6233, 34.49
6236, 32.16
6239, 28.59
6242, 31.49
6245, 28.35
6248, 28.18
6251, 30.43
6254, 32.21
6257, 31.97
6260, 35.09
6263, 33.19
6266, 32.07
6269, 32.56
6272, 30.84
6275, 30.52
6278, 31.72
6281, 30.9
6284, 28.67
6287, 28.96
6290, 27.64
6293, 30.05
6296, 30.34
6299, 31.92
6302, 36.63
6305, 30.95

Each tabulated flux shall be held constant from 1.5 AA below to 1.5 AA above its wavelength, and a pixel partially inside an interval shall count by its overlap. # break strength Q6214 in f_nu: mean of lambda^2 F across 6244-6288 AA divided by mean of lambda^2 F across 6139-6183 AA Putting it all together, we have 1.10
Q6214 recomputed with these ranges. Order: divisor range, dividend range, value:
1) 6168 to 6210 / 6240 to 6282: 1.03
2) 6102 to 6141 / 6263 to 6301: 1.08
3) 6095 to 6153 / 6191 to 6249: 1.06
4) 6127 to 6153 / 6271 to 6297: 1.06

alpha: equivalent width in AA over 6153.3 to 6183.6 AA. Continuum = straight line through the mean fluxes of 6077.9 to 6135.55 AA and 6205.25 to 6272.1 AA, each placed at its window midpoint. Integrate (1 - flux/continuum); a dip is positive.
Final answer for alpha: 2.77 AA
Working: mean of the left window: 32.2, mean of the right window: 31.3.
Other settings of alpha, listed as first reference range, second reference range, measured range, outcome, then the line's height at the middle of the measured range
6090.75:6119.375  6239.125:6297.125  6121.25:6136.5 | 1.8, 32.7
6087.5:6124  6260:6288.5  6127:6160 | 3.7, 32.6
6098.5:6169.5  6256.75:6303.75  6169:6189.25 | 0.5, 30.5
